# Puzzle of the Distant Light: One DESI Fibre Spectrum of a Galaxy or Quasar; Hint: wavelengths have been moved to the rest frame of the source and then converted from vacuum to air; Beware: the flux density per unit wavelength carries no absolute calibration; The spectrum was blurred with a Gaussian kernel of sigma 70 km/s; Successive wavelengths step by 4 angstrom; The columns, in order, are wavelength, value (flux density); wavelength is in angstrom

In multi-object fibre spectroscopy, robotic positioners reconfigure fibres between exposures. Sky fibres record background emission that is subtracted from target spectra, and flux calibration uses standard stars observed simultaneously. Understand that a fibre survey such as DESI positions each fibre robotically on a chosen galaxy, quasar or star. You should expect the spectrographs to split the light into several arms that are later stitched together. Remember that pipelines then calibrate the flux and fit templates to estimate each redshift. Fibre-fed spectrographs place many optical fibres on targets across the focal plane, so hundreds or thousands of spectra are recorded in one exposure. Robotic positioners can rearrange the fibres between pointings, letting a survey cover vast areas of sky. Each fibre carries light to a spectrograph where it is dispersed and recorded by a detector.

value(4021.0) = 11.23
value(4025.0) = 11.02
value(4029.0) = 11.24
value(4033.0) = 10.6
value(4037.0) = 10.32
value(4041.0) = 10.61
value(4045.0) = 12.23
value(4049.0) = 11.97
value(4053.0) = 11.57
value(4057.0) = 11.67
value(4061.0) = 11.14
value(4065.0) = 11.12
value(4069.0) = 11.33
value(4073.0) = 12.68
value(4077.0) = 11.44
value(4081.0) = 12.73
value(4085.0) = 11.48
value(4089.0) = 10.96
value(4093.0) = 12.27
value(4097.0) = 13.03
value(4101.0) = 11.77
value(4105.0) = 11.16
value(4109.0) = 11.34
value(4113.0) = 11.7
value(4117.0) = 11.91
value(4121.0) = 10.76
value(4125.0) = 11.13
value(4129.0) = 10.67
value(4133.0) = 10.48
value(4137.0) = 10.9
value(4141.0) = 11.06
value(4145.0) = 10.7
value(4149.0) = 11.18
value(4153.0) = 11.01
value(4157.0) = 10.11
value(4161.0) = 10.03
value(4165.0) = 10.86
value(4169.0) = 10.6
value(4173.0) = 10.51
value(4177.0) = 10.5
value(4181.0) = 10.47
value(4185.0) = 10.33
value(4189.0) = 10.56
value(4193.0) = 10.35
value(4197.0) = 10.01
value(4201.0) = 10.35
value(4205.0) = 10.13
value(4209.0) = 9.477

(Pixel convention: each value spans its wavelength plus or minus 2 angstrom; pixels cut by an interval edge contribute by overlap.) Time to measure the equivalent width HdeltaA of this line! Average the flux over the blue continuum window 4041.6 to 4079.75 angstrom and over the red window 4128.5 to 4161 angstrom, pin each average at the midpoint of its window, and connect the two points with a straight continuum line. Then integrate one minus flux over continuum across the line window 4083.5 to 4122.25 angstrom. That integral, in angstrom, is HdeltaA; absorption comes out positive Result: -1.6 angstrom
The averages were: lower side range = 11.7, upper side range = 10.7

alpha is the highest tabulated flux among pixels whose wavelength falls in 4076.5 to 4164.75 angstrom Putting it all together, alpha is 13.03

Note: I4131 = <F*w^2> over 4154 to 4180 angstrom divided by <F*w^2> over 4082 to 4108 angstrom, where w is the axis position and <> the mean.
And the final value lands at 0.92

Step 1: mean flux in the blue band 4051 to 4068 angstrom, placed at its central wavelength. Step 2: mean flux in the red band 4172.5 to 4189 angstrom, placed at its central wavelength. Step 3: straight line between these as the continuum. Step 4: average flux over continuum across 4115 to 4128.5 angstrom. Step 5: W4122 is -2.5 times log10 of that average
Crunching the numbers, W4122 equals -0.03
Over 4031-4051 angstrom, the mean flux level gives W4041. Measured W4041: 11.1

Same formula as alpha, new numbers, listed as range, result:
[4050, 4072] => 11.67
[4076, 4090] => 12.73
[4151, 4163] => 11.01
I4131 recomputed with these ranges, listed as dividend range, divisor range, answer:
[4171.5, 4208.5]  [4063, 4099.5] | 0.91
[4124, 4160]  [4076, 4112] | 0.93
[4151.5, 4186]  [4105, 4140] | 0.97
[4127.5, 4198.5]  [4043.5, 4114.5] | 0.94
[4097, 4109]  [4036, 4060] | 1.05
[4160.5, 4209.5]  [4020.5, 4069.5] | 0.99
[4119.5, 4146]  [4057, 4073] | 0.98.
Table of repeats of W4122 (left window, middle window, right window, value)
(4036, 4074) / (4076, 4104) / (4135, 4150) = -0.06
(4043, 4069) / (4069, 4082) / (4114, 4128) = -0.06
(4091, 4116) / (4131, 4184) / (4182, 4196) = 0.03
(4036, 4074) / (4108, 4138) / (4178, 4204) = -0.02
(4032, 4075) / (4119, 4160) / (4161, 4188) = 0.00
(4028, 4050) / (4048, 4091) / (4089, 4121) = -0.02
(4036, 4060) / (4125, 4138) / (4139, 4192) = 0.01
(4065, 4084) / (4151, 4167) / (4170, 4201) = 0.03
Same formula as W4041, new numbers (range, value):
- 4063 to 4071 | 11.2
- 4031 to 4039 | 10.5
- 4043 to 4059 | 11.9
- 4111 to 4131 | 11.2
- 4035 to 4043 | 10.5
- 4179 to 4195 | 10.4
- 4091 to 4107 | 12.1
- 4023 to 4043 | 10.8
